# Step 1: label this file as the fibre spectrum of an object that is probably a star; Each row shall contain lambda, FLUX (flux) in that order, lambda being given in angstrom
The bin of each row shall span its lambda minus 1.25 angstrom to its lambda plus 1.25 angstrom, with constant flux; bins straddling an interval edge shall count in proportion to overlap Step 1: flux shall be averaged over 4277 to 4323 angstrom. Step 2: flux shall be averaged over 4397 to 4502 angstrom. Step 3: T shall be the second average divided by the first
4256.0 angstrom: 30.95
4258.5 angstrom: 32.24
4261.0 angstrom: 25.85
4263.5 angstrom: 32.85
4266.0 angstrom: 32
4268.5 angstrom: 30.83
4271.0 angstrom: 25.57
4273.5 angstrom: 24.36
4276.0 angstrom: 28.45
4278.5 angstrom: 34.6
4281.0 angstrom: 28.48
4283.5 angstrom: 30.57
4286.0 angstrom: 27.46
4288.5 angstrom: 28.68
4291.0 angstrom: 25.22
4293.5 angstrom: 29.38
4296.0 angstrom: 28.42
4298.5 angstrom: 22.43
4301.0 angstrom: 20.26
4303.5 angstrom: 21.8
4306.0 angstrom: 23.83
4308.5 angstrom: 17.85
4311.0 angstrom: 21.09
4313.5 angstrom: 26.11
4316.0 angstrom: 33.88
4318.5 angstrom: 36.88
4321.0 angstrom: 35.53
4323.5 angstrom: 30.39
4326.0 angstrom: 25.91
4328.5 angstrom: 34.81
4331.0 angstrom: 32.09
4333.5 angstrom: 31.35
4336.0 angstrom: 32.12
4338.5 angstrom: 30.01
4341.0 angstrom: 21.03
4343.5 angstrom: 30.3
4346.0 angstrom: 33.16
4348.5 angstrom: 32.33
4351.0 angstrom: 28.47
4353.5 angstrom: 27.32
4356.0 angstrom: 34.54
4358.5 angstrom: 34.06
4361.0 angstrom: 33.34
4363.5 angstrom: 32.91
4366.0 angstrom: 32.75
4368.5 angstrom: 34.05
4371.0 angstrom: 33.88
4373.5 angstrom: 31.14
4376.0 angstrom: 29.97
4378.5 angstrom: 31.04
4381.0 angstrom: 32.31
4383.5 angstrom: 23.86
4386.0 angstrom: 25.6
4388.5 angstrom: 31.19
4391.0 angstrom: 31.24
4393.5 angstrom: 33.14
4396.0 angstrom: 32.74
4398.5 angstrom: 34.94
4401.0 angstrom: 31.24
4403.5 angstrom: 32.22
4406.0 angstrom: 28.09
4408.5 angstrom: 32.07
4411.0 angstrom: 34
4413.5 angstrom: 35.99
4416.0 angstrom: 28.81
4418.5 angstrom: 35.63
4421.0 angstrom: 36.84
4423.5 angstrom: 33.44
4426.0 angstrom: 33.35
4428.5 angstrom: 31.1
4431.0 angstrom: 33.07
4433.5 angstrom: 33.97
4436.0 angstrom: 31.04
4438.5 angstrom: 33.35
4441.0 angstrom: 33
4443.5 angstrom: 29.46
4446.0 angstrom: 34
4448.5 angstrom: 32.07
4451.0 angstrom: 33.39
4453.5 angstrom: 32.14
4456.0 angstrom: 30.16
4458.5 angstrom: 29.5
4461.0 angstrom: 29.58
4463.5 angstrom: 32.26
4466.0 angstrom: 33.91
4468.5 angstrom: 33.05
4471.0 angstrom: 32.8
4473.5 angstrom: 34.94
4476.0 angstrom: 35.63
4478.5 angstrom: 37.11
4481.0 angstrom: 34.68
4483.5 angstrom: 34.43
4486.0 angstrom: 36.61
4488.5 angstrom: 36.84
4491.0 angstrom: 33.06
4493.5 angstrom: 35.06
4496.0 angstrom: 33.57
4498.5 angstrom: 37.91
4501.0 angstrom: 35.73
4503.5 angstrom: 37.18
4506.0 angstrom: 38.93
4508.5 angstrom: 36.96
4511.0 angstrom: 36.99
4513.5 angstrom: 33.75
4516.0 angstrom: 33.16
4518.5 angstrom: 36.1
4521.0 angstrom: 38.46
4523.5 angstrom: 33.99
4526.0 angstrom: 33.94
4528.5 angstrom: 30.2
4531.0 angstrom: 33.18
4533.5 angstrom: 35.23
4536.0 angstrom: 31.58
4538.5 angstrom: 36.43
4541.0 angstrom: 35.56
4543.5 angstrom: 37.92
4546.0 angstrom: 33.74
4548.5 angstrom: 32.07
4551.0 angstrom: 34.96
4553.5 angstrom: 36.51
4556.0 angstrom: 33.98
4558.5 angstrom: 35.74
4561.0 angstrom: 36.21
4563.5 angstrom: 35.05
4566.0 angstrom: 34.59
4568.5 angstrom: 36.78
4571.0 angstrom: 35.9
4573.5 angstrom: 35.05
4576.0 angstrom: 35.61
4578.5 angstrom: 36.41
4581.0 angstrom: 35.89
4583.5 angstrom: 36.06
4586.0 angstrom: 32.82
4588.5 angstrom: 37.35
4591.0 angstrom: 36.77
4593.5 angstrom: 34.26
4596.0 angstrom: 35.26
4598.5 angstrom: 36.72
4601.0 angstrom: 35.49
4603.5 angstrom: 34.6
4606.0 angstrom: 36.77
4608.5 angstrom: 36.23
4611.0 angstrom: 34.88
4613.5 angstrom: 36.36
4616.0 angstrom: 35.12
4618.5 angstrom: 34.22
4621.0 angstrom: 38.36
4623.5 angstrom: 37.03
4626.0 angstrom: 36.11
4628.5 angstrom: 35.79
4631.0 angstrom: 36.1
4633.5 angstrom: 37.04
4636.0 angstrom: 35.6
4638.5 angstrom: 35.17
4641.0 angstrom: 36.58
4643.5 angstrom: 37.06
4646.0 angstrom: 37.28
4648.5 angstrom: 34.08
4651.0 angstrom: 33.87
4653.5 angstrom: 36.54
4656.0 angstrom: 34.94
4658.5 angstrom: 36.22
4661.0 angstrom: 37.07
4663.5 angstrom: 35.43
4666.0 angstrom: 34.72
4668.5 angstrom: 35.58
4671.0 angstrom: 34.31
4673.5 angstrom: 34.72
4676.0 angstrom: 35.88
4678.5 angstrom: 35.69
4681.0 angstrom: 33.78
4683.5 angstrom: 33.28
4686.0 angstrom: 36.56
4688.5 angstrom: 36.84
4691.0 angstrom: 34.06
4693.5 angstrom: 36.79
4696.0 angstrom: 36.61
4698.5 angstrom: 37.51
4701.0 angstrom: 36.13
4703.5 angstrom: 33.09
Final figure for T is 1.22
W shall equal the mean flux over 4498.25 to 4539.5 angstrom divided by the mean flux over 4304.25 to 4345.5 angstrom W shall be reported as 1.2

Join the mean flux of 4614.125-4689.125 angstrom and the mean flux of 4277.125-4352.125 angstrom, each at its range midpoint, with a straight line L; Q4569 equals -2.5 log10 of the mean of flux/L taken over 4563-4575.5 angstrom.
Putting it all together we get -0.05 mag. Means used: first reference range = 28.5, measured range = 35.5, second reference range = 35.7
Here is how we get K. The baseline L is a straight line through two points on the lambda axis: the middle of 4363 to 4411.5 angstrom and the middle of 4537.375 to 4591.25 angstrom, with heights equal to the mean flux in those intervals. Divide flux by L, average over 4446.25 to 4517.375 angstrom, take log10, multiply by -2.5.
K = -0.02 mag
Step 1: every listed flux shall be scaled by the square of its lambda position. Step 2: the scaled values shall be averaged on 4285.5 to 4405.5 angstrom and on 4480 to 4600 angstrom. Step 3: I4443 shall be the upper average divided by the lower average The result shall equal 1.3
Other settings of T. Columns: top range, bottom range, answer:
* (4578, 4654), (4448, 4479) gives 1.10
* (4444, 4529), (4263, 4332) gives 1.22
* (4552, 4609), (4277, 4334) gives 1.27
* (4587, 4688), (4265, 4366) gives 1.23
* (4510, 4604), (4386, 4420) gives 1.09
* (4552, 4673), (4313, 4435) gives 1.13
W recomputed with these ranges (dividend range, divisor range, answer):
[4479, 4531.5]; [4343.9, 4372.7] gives 1.09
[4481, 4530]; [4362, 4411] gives 1.13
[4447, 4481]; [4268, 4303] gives 1.21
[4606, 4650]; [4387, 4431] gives 1.10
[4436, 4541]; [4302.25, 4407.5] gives 1.13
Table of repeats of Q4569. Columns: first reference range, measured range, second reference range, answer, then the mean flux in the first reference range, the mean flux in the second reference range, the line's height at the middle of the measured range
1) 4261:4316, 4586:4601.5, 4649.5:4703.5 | -0.07 mag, 26.8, 35.5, 33.6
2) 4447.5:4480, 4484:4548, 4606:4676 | -0.05 mag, 32.8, 35.8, 33.7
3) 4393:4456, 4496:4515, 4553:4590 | -0.07 mag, 32.7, 35.6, 34.3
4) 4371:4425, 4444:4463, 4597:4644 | 0.04 mag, 31.7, 36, 32.8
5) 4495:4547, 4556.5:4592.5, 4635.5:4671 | -0.01 mag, 35.3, 35.7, 35.4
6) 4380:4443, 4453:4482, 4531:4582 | 0.01 mag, 32.1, 35.2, 33.3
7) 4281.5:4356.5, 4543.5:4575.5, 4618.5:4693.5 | -0.05 mag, 28.4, 35.7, 33.6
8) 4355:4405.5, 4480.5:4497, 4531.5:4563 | -0.03 mag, 31.7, 35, 33.8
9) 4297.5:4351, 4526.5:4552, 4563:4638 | 0.00 mag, 28.3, 35.8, 34.1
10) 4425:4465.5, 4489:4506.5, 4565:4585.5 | -0.07 mag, 32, 35.7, 33.5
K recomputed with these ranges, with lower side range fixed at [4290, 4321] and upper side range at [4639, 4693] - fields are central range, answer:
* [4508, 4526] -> -0.13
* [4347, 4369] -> -0.17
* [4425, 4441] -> -0.12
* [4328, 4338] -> -0.20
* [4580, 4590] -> -0.07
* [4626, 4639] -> -0.04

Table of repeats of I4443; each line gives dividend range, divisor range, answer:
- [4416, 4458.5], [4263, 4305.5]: 1.27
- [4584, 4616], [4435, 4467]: 1.20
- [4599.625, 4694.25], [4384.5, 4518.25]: 1.16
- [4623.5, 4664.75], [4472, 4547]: 1.08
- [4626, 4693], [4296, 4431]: 1.33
